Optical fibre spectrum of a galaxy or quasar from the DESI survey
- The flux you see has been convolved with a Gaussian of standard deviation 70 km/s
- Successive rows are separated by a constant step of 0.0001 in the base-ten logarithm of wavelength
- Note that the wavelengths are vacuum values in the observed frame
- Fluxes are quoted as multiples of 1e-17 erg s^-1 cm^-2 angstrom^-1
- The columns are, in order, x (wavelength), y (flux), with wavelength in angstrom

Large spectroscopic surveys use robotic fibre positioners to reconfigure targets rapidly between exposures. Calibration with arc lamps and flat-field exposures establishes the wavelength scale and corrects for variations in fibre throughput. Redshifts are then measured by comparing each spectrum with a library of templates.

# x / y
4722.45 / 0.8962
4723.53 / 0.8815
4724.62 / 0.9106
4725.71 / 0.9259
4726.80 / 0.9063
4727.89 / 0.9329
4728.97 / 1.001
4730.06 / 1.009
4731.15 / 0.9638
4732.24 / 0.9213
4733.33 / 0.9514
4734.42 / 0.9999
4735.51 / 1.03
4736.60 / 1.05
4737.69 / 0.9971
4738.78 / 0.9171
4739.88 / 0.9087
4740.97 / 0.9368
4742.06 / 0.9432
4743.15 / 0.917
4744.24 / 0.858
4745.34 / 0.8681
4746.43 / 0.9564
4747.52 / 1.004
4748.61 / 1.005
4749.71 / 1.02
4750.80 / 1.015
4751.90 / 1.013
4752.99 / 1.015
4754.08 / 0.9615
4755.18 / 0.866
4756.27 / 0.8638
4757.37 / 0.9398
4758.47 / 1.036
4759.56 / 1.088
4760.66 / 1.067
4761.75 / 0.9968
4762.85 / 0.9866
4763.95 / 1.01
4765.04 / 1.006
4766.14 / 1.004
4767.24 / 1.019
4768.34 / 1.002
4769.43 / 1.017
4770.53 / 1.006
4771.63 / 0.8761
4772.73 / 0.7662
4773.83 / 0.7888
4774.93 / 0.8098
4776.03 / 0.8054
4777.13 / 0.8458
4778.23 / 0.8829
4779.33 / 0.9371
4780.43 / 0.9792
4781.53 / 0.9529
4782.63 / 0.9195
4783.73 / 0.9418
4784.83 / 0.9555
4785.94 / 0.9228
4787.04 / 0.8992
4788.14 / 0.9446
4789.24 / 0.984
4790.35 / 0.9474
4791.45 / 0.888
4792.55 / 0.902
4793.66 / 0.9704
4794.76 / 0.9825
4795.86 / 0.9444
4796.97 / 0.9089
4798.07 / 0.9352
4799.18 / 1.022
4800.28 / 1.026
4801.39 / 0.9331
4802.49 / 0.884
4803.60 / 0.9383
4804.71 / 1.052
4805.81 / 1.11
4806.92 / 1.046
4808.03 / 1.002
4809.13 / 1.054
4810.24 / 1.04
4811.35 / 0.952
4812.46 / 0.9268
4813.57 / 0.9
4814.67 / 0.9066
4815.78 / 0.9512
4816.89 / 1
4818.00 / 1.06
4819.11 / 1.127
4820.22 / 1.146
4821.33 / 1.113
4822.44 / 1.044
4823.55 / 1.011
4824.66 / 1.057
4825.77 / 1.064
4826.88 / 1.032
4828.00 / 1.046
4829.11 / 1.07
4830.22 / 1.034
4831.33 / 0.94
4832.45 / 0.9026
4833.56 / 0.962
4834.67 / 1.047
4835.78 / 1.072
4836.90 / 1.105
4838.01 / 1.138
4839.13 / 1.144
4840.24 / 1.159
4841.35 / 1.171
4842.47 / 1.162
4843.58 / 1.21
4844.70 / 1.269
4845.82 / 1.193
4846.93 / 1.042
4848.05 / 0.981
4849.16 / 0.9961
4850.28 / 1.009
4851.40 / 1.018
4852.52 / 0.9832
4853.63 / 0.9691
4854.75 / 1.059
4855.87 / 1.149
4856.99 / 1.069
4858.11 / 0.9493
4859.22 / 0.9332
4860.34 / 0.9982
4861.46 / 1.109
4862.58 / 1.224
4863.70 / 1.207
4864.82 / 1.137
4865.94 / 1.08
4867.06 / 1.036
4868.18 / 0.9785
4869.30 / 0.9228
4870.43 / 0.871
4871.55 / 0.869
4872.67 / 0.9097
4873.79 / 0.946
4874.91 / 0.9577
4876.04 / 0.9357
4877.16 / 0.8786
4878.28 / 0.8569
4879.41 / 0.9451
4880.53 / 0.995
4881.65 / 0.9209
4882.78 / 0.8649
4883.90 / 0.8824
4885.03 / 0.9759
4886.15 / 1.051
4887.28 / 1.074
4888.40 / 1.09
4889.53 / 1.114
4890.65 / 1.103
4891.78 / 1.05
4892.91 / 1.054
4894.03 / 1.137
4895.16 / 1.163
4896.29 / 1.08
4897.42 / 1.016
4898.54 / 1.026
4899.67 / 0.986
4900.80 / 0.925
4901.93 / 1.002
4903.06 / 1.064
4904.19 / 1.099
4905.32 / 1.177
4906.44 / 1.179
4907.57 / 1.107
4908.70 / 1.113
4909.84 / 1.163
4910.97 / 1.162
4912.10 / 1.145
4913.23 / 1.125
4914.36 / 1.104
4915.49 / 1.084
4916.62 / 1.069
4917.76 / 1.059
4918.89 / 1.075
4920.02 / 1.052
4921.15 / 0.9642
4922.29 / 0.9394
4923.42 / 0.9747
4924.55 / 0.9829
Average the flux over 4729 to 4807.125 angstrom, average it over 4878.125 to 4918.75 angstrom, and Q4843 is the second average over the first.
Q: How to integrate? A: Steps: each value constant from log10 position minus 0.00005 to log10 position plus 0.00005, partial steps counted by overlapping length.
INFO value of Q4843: 1.1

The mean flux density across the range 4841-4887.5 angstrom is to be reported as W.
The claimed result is 1.02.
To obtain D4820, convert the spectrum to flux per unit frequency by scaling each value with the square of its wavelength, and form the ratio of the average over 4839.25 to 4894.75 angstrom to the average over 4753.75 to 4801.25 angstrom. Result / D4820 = 1.1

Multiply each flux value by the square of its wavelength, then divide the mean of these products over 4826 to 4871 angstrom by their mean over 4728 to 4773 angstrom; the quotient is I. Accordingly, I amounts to 1.14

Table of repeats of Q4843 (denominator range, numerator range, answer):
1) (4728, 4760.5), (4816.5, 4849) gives 1.11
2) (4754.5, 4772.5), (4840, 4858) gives 1.10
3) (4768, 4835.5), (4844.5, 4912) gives 1.07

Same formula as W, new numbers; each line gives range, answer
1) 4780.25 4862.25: 1.02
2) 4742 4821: 0.962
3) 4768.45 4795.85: 0.916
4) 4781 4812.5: 0.966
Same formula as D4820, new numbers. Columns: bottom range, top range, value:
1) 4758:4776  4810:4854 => 1.12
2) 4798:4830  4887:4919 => 1.11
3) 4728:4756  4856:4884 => 1.08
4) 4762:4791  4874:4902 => 1.13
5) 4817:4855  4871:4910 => 0.98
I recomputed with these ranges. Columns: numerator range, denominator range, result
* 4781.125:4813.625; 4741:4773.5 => 1.01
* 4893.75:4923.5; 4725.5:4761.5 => 1.19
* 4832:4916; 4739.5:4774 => 1.14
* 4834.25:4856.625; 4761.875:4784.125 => 1.21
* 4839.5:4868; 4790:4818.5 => 1.14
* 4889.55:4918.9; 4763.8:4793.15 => 1.24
